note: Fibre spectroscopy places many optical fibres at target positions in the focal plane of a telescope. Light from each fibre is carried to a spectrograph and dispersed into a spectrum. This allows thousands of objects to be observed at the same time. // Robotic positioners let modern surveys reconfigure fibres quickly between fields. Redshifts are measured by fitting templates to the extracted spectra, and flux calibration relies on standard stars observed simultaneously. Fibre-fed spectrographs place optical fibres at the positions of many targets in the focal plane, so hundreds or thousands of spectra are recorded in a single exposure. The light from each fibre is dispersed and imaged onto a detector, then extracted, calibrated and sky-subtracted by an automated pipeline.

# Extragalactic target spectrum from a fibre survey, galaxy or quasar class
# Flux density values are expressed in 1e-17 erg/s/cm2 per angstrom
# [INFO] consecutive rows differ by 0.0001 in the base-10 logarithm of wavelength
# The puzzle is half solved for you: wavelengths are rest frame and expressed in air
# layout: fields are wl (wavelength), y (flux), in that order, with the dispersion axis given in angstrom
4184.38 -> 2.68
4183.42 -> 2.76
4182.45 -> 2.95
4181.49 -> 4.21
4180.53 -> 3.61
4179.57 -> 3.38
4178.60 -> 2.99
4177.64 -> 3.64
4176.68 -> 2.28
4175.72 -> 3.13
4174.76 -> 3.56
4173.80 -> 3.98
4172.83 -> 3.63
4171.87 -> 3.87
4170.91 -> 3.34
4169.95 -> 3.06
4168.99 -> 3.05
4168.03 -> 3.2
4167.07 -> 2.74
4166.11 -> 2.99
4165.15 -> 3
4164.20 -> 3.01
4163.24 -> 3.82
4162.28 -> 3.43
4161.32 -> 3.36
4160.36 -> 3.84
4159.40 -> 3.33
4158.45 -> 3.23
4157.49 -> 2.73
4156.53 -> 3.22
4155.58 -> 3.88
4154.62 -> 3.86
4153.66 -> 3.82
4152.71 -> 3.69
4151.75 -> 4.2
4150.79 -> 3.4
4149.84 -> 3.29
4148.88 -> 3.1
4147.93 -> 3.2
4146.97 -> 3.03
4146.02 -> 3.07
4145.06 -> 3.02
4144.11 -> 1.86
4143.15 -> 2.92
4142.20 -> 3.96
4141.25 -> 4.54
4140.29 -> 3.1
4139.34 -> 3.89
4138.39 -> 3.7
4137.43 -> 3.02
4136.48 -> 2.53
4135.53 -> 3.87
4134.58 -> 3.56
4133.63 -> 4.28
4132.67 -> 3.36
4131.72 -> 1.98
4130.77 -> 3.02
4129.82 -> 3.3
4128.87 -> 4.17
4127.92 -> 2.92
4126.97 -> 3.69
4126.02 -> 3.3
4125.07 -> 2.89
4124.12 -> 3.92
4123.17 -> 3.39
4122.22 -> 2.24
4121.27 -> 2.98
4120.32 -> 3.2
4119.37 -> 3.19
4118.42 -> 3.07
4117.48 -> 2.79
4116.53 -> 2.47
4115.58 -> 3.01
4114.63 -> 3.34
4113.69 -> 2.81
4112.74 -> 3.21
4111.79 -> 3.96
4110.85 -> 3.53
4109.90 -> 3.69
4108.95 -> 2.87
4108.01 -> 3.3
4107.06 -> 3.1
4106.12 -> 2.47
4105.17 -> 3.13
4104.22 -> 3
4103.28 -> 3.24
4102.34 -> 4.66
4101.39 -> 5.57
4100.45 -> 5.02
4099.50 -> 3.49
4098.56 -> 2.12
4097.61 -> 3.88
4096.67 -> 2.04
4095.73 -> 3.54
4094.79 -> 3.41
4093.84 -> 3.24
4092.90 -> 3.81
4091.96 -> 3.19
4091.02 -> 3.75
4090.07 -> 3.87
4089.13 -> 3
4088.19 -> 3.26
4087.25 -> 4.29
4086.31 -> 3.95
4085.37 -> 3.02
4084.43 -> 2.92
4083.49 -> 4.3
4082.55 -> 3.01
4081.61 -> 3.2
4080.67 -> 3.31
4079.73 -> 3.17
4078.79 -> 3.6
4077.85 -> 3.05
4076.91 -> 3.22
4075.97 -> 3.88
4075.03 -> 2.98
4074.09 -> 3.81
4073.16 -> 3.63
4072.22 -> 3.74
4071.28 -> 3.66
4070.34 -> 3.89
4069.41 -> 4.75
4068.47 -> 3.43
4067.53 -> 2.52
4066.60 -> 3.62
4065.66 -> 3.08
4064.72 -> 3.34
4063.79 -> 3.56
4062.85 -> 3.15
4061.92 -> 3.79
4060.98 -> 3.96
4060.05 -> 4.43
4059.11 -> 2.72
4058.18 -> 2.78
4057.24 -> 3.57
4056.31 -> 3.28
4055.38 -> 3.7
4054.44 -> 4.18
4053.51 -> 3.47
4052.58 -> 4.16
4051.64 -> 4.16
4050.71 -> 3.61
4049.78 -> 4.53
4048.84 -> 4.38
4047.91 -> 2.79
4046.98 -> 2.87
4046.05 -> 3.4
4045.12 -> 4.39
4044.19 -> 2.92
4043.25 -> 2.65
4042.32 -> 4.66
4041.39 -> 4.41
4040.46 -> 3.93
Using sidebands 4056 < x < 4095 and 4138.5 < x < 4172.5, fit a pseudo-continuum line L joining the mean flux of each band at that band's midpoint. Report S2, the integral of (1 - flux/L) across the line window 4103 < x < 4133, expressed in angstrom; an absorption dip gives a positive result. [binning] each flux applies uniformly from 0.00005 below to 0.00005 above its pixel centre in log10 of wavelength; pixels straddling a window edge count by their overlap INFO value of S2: 2.38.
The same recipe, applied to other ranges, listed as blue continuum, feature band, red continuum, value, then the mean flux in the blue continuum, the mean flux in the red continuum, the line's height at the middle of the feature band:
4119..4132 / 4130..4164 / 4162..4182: -1.3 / 3.17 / 3.33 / 3.25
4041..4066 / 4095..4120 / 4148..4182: 1.3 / 3.63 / 3.39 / 3.51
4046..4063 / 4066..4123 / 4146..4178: 2.4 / 3.64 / 3.36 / 3.54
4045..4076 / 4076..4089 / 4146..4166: 0.6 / 3.61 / 3.41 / 3.56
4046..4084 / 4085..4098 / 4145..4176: 0.2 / 3.55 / 3.37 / 3.5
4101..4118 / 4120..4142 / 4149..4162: 0.4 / 3.33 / 3.51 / 3.42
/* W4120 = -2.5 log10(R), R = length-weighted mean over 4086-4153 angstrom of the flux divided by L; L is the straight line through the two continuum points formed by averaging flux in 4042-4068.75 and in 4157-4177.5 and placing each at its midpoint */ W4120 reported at 0.01 mag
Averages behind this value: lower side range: 3.55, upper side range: 3.27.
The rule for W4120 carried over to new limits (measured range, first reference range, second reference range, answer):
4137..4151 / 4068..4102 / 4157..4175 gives 0.037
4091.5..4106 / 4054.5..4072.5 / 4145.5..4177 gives -0.019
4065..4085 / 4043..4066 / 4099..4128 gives 0.008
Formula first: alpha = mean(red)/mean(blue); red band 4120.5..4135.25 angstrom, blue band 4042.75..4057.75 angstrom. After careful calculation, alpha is 0.90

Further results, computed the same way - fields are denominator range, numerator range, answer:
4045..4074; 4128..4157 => 0.93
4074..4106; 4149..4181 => 0.97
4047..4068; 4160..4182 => 0.94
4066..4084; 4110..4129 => 0.91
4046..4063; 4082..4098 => 0.94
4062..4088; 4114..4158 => 0.94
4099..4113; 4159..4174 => 0.92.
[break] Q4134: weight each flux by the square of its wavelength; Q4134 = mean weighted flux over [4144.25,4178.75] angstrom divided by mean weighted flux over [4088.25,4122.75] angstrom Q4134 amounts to 1.03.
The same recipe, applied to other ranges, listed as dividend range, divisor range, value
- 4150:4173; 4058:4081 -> 1.02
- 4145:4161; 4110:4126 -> 1.11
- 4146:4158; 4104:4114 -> 1.10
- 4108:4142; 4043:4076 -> 0.95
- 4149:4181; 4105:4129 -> 1.09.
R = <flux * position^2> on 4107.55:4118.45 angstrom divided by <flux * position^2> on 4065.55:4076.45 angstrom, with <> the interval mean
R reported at 0.90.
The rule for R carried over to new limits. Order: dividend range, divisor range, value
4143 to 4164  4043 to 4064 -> 0.97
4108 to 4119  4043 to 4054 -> 0.90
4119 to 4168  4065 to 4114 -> 0.98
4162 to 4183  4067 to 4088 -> 0.99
